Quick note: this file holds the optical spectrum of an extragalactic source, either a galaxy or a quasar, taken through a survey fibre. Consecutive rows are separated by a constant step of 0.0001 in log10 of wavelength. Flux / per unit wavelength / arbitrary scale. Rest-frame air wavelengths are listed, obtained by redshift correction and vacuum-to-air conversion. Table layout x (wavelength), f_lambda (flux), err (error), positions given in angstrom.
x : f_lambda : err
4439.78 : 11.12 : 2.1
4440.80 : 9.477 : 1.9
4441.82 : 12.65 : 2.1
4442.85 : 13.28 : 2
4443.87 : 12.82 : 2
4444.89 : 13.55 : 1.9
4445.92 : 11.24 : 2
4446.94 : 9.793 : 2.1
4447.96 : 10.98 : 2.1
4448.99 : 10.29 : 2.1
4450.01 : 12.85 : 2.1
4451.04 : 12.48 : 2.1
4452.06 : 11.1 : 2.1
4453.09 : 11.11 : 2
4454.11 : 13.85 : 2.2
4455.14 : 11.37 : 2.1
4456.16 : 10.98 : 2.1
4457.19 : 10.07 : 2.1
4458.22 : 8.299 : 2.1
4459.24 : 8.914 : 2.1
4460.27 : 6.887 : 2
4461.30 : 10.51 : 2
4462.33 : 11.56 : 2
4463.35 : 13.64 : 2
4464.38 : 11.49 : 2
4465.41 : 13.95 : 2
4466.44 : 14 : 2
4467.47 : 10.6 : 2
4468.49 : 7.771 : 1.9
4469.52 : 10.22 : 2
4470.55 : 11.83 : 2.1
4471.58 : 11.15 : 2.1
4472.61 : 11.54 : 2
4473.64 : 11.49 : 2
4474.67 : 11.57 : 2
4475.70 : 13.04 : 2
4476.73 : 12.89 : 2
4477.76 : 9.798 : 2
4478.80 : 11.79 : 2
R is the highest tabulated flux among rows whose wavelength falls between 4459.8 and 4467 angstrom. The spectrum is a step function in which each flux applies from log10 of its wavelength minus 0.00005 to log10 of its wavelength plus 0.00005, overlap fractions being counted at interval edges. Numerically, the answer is 14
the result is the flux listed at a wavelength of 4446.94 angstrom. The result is 9.793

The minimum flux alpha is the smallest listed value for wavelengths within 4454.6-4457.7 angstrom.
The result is 10.07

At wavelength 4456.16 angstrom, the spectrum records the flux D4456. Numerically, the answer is 10.98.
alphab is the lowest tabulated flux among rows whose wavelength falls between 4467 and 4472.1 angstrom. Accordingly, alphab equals 7.771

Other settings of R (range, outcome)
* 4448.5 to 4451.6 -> 12.85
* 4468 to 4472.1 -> 11.83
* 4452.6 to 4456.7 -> 13.85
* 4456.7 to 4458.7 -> 10.07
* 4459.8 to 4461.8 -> 10.51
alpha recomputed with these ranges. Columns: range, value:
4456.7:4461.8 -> 6.887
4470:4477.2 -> 11.15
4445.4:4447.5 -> 9.793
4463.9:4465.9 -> 11.49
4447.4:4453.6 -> 10.29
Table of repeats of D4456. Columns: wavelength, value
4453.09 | 11.11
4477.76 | 9.798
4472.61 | 11.54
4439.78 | 11.12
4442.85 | 13.28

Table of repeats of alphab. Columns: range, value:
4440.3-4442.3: 9.477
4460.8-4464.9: 10.51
